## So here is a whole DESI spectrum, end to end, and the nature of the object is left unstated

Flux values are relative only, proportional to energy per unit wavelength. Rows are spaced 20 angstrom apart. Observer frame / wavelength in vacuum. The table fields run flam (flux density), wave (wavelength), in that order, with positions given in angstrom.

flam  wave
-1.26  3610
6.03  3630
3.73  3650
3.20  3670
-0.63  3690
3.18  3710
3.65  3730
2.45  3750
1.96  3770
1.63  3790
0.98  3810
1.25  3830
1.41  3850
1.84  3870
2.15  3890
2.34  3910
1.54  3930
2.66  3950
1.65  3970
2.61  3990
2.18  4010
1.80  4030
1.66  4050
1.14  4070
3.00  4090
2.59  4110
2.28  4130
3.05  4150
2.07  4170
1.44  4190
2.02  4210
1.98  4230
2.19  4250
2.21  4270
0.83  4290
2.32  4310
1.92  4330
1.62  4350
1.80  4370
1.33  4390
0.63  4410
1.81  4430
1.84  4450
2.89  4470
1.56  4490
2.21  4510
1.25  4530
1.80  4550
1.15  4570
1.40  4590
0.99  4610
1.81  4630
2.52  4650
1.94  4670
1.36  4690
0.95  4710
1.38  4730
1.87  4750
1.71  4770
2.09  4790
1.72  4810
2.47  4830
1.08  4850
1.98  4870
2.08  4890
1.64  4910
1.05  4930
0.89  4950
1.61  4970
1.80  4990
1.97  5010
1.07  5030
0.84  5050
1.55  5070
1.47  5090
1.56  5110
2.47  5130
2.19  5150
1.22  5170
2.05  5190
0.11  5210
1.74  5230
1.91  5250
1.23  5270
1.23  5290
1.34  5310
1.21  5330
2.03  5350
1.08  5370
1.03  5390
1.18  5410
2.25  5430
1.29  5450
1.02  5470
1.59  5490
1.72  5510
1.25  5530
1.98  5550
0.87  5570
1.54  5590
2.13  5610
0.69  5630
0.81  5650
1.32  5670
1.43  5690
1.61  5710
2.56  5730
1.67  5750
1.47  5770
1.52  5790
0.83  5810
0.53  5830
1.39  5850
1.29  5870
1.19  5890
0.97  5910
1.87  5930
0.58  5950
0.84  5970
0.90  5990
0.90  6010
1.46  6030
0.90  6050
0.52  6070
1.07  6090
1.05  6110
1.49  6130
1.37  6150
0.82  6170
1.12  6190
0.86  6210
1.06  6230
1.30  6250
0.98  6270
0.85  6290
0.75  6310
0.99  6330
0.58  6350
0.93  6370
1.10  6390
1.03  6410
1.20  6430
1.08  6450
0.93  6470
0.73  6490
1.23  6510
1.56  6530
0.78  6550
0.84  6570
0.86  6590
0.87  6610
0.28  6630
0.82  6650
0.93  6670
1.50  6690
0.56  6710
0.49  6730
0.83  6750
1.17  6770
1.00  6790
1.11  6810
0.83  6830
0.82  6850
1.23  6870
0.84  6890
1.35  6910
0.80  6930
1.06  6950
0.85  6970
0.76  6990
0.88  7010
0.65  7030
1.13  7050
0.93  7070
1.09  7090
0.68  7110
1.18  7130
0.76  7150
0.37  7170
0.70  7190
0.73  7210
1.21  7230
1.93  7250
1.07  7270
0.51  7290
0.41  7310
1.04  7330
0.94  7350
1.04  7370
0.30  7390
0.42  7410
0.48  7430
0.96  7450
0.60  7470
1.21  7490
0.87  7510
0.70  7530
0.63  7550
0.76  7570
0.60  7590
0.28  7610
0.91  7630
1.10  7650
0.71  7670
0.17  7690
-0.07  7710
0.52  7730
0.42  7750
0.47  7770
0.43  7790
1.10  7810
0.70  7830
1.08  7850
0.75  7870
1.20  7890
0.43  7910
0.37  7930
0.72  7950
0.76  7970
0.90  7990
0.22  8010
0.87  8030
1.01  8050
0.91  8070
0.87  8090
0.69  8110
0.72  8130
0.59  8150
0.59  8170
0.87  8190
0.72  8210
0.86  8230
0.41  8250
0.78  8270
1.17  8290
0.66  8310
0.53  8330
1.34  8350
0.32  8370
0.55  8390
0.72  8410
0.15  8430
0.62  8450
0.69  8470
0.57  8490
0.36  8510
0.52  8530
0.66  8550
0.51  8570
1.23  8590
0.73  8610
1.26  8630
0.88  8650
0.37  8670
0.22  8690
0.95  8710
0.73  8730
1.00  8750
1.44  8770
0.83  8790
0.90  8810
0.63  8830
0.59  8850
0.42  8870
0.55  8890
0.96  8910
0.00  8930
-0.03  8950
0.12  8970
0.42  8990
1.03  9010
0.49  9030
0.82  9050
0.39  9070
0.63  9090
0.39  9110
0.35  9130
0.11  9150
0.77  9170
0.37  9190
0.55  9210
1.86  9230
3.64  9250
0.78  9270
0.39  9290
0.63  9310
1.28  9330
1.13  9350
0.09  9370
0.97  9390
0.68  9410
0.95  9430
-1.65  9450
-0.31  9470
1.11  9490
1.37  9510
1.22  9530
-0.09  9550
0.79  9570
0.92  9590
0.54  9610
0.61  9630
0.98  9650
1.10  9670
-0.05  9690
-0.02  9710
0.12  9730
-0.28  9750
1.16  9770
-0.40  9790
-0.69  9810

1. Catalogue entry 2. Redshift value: 1.48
